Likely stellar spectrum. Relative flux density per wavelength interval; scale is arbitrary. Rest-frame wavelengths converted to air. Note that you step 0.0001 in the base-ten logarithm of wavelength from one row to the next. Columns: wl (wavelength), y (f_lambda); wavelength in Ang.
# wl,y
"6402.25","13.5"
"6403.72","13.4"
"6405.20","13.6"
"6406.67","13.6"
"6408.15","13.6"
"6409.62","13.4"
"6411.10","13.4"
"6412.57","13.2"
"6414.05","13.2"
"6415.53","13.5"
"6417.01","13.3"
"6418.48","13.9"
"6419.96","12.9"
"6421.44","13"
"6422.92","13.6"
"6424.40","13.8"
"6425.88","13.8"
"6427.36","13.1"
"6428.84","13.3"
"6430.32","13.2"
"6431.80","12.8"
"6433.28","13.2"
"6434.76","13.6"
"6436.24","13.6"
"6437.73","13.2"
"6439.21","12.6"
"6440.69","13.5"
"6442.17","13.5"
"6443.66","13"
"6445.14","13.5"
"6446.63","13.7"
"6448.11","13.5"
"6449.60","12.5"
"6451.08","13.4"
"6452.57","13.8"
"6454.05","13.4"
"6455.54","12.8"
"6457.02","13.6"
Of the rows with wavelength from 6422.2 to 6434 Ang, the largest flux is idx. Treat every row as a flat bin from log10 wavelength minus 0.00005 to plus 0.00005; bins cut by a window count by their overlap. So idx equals 13.8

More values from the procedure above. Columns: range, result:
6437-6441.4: 13.5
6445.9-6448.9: 13.7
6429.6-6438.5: 13.6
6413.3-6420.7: 13.9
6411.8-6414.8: 13.2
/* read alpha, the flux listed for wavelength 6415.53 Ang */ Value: 13.5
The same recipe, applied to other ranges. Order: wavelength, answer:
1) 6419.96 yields 12.9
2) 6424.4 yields 13.8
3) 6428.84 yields 13.3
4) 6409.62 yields 13.4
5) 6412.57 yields 13.2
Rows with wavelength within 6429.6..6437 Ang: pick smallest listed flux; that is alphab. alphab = 12.8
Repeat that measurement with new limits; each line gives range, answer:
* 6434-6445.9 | 12.6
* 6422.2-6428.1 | 13.1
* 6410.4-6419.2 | 13.2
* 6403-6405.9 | 13.4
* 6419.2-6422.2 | 12.9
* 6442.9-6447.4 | 13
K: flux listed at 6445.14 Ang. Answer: 13.5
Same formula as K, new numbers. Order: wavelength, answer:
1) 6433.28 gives 13.2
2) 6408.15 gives 13.6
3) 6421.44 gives 13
